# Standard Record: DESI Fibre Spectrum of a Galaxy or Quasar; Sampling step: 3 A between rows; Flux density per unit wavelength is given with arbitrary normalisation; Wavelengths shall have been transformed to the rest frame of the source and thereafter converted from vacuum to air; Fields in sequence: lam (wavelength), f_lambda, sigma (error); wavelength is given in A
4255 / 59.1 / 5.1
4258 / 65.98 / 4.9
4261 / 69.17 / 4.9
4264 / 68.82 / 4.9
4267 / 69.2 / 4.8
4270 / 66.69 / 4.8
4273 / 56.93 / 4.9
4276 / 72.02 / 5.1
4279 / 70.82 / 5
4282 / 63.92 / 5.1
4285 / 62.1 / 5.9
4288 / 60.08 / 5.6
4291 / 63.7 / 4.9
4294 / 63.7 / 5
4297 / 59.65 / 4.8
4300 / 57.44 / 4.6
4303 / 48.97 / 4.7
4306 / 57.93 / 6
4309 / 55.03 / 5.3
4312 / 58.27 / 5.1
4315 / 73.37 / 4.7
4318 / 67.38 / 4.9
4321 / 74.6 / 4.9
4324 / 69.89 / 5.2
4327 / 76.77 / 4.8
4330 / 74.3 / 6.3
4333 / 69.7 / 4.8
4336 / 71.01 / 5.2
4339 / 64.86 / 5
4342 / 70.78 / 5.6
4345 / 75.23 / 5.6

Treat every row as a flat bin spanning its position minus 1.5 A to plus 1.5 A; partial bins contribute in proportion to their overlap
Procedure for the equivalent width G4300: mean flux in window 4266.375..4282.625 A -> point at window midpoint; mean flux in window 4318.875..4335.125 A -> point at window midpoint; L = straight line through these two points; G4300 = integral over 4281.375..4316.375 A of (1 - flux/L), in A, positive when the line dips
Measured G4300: 4.6 A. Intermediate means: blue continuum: 66.6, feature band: 60.2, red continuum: 72.8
